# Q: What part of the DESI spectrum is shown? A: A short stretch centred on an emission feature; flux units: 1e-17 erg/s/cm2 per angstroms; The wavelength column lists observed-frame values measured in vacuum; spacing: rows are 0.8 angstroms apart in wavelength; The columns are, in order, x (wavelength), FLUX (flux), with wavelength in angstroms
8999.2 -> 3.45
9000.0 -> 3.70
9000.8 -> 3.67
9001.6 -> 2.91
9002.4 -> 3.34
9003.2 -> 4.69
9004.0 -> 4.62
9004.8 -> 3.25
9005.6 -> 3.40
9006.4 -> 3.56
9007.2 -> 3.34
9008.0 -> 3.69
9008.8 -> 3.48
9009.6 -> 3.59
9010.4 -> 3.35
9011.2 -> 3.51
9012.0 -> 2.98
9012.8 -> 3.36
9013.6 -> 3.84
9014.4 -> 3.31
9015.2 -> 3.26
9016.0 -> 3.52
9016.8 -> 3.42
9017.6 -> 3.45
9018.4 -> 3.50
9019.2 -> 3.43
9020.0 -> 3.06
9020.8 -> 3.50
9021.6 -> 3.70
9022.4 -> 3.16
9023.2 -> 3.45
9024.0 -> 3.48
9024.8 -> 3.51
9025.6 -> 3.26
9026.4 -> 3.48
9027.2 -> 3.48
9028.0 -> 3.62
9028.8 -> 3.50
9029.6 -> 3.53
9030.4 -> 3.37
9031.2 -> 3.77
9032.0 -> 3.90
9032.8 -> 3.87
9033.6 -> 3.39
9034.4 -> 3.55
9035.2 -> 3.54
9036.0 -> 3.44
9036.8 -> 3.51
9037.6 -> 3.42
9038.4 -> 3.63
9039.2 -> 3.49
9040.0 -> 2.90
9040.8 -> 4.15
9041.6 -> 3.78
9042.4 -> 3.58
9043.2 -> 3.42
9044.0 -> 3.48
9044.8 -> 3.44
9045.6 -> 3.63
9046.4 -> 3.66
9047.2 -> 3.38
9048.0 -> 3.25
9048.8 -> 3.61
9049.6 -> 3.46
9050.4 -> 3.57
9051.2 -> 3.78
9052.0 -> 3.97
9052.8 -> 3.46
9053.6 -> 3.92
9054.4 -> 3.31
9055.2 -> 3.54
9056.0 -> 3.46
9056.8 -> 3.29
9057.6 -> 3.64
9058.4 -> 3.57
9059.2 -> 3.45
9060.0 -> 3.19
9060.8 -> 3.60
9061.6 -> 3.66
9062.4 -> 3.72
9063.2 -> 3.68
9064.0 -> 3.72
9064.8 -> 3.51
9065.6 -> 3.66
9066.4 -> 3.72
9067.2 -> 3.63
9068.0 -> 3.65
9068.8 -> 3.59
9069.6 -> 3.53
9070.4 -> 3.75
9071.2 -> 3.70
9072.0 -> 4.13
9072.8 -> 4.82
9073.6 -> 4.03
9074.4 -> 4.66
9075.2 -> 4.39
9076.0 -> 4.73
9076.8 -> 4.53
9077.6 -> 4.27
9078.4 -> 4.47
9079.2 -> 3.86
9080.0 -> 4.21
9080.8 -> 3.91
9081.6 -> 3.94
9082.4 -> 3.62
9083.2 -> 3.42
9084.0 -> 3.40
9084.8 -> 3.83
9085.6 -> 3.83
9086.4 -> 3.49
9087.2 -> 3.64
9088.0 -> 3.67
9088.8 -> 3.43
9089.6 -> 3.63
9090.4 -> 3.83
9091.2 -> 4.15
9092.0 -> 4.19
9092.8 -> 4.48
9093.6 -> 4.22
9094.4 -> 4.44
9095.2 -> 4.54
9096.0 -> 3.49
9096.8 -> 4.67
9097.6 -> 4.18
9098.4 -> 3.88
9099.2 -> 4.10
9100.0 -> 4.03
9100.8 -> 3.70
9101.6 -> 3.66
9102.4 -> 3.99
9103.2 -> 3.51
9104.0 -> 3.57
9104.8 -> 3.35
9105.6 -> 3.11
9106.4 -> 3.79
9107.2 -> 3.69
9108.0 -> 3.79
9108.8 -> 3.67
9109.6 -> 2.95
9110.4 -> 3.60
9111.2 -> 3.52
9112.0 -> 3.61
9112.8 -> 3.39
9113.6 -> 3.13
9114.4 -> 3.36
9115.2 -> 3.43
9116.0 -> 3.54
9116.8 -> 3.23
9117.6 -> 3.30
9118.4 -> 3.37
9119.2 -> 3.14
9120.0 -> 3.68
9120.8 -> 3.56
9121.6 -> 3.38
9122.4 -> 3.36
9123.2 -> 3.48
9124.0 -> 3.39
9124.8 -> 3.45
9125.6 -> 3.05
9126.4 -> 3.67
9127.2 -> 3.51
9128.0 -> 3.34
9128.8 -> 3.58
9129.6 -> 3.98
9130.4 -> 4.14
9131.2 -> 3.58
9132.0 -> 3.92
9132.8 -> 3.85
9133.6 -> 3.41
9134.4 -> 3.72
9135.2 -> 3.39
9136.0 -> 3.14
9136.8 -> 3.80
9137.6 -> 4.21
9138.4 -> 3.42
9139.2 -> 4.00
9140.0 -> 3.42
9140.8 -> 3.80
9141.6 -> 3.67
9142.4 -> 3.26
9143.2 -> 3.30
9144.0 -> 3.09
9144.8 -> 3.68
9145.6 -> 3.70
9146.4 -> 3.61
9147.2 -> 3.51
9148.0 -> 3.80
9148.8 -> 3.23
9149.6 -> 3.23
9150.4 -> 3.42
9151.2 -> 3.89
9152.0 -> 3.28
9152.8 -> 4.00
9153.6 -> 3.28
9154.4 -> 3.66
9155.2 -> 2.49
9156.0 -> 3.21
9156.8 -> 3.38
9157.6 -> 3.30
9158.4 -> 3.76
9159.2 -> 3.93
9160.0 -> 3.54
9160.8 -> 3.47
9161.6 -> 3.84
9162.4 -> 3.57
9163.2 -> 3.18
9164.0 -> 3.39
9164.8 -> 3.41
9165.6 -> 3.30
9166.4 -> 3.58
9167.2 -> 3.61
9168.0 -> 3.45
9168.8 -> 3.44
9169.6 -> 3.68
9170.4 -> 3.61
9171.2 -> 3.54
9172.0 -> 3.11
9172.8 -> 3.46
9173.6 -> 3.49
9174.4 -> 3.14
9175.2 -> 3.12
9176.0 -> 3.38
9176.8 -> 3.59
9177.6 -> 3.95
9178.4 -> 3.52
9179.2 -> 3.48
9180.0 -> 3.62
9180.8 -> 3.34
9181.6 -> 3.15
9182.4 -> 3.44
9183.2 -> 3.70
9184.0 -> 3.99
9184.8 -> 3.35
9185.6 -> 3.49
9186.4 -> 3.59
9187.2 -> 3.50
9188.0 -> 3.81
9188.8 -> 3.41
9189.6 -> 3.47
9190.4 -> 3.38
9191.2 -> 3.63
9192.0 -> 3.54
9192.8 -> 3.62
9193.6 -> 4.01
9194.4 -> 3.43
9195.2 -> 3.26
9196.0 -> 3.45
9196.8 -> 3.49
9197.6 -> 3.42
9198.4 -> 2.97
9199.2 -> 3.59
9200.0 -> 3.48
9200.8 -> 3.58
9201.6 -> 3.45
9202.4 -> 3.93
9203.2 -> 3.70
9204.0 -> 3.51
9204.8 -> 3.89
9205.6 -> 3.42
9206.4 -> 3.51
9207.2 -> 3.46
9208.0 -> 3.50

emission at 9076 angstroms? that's [S II] 6716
